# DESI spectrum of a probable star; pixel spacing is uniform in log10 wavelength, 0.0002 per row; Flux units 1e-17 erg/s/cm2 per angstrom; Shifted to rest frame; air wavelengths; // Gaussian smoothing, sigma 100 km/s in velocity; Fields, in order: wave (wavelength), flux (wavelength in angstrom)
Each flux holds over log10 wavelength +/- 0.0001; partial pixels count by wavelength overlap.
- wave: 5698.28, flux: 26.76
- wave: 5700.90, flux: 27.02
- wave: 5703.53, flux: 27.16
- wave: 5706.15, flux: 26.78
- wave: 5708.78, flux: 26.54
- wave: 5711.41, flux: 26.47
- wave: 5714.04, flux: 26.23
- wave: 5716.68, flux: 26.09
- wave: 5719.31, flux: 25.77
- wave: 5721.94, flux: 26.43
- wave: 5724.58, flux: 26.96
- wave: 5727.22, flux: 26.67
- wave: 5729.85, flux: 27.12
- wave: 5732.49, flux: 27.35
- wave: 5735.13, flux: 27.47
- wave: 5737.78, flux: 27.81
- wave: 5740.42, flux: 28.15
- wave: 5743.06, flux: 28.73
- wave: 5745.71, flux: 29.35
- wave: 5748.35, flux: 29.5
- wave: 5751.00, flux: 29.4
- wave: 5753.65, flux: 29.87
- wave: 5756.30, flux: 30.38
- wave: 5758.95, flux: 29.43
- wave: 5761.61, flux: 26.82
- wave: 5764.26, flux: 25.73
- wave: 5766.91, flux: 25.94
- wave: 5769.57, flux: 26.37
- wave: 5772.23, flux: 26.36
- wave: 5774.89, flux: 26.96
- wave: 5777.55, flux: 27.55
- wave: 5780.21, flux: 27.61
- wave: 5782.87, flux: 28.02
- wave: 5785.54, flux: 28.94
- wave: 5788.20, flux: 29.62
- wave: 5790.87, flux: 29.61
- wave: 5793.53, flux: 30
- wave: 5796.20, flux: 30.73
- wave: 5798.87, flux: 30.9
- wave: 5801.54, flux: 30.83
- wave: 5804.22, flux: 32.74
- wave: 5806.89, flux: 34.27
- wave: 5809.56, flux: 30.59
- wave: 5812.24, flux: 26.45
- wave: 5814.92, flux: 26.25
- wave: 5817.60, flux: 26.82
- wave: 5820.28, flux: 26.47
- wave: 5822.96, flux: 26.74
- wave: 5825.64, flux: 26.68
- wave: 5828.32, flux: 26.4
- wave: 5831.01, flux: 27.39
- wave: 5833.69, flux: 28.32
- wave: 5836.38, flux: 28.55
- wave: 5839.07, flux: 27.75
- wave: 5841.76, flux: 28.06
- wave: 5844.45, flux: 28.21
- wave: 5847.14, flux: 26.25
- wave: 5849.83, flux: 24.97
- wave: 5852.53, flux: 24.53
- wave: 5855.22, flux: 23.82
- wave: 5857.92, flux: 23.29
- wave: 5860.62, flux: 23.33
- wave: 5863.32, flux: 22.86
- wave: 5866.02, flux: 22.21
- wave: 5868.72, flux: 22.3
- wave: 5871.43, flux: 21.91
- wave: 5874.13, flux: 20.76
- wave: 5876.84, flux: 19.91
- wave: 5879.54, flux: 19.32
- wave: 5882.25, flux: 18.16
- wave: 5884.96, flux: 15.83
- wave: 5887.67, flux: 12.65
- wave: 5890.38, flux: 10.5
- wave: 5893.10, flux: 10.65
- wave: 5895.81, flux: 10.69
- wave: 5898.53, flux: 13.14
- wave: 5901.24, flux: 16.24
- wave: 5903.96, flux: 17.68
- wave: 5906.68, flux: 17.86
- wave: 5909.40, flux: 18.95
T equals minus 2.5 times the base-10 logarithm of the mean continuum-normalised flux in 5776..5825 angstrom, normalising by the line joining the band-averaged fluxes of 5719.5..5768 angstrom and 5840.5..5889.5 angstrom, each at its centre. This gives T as -0.16 mag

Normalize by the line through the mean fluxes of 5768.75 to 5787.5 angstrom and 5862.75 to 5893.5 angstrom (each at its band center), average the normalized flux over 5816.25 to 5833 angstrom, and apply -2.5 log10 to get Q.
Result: -0.159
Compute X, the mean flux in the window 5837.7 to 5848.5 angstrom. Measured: 27.6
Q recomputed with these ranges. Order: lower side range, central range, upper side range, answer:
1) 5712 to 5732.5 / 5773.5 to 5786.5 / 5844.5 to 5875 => -0.10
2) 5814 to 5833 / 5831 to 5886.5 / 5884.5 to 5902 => -0.20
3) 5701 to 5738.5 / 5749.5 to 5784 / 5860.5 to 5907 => -0.15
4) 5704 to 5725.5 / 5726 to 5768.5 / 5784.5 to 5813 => 0.00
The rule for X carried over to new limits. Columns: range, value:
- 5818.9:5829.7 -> 26.6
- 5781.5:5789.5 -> 28.9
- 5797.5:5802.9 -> 30.8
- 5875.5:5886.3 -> 18.3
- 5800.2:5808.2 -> 32.6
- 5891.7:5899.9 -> 11.5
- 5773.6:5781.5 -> 27.4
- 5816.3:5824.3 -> 26.7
